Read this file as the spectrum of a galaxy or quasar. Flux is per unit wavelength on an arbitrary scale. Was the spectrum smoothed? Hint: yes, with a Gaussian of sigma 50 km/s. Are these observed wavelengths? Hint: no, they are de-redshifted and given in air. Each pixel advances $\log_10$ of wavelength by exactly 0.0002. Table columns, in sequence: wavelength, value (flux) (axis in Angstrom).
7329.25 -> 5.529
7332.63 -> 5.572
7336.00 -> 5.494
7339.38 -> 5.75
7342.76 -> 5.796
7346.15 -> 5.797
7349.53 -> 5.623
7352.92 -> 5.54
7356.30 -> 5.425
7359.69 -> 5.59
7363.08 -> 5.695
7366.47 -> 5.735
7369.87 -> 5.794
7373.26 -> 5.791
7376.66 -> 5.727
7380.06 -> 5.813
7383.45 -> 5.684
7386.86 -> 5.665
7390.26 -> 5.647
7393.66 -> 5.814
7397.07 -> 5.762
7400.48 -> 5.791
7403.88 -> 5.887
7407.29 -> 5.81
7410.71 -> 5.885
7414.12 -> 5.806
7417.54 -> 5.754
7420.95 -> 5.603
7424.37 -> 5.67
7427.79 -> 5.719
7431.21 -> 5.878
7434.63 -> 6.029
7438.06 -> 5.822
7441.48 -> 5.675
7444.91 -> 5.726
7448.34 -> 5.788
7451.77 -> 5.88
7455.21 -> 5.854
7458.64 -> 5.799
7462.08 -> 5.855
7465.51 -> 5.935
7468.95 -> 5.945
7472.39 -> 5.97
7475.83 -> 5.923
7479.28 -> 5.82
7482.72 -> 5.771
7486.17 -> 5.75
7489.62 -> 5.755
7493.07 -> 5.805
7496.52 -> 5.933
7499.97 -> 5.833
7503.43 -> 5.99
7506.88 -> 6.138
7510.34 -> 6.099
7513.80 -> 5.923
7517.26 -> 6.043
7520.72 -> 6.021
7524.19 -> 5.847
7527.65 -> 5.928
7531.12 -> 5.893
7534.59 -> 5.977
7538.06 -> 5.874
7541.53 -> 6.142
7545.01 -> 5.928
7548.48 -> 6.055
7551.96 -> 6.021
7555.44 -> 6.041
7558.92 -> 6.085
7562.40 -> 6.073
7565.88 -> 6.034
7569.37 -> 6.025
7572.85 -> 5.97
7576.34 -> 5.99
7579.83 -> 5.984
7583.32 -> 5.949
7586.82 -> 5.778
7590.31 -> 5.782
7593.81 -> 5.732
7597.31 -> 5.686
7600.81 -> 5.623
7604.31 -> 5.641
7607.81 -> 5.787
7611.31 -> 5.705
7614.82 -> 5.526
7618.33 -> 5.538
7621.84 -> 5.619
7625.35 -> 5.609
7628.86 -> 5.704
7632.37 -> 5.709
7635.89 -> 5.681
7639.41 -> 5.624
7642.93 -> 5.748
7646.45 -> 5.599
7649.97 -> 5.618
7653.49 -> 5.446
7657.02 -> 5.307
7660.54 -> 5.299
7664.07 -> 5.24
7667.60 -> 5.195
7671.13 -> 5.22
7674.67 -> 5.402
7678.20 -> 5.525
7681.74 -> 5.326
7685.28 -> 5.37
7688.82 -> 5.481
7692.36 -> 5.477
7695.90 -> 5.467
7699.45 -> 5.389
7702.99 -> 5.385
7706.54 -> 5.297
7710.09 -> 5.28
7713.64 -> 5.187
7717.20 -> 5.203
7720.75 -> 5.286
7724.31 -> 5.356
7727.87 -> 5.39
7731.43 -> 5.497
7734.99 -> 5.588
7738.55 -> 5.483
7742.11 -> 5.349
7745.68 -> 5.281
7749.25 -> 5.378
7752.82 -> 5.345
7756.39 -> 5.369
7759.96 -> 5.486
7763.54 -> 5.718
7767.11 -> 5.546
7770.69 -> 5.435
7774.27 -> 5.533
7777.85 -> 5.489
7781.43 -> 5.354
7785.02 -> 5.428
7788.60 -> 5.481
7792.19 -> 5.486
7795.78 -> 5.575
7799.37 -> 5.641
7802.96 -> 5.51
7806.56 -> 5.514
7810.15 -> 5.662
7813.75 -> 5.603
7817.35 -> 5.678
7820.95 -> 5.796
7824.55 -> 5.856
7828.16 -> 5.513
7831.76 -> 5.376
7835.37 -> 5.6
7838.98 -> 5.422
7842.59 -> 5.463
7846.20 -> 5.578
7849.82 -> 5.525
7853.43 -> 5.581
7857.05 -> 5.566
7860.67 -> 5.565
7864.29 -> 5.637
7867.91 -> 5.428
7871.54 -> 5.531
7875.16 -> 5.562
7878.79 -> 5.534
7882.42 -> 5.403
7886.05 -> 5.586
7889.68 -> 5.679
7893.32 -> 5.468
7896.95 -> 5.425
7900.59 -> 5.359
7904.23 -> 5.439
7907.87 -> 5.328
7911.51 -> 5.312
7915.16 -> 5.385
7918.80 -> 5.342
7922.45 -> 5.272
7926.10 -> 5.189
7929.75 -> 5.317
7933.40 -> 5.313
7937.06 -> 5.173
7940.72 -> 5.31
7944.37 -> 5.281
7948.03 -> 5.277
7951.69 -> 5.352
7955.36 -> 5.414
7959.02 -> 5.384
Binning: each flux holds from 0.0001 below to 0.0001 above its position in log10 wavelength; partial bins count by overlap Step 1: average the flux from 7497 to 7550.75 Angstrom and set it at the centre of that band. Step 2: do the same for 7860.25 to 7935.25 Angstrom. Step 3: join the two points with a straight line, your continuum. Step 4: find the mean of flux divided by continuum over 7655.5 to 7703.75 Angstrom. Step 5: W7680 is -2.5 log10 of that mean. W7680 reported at 0.075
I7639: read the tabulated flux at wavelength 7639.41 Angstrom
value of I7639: 5.624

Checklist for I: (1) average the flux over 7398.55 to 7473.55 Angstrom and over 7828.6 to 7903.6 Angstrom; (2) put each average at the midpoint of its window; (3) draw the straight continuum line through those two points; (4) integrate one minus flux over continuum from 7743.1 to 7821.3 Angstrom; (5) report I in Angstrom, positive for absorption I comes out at 0.9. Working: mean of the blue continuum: 5.82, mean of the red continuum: 5.51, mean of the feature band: 5.51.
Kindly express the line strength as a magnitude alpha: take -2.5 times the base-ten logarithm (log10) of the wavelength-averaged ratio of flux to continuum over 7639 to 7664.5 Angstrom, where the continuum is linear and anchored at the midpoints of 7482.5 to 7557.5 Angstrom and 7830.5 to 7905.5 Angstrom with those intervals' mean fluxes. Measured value 0.06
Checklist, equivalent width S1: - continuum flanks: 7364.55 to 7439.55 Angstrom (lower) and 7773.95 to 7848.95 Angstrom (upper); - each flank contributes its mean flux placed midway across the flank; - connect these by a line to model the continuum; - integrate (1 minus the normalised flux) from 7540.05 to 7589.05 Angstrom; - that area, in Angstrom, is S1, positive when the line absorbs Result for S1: -2.7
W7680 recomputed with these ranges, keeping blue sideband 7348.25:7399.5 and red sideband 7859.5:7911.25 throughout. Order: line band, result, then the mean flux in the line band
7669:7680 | 0.039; 5.37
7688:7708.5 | 0.030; 5.41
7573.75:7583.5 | -0.069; 5.98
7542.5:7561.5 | -0.077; 6.03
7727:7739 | 0.010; 5.5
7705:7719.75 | 0.063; 5.24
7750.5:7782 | 0.011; 5.48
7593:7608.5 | -0.016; 5.69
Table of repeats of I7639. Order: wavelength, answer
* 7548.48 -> 6.055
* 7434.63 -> 6.029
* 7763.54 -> 5.718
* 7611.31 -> 5.705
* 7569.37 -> 6.025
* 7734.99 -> 5.588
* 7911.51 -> 5.312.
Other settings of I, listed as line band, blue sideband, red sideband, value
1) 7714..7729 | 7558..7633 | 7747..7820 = 0.8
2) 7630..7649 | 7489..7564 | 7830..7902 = 0.5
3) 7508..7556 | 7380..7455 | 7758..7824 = -2.3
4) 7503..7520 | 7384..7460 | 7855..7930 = -1.0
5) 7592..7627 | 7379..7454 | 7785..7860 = 0.2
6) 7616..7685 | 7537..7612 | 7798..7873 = 3.8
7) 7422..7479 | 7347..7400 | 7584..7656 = -1.6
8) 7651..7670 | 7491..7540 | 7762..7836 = 1.5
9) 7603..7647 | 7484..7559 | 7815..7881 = 1.3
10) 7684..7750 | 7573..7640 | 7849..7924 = 2.9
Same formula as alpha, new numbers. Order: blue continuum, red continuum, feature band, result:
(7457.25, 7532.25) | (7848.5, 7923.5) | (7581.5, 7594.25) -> 0.00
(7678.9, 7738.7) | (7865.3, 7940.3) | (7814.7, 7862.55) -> -0.04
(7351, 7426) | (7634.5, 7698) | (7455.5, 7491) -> -0.04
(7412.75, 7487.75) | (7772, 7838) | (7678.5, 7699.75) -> 0.04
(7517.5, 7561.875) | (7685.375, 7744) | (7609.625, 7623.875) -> 0.02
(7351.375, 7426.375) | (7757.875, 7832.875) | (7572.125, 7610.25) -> -0.03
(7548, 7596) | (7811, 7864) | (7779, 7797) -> 0.04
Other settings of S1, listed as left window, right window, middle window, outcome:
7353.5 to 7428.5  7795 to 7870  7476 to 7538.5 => -2.47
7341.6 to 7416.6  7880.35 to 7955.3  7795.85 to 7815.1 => -0.52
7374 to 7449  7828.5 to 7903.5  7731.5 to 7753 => 0.65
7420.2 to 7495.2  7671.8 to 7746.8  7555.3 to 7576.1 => -1.49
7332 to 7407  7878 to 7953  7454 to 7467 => -0.49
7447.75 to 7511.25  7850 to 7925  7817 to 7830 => -0.42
